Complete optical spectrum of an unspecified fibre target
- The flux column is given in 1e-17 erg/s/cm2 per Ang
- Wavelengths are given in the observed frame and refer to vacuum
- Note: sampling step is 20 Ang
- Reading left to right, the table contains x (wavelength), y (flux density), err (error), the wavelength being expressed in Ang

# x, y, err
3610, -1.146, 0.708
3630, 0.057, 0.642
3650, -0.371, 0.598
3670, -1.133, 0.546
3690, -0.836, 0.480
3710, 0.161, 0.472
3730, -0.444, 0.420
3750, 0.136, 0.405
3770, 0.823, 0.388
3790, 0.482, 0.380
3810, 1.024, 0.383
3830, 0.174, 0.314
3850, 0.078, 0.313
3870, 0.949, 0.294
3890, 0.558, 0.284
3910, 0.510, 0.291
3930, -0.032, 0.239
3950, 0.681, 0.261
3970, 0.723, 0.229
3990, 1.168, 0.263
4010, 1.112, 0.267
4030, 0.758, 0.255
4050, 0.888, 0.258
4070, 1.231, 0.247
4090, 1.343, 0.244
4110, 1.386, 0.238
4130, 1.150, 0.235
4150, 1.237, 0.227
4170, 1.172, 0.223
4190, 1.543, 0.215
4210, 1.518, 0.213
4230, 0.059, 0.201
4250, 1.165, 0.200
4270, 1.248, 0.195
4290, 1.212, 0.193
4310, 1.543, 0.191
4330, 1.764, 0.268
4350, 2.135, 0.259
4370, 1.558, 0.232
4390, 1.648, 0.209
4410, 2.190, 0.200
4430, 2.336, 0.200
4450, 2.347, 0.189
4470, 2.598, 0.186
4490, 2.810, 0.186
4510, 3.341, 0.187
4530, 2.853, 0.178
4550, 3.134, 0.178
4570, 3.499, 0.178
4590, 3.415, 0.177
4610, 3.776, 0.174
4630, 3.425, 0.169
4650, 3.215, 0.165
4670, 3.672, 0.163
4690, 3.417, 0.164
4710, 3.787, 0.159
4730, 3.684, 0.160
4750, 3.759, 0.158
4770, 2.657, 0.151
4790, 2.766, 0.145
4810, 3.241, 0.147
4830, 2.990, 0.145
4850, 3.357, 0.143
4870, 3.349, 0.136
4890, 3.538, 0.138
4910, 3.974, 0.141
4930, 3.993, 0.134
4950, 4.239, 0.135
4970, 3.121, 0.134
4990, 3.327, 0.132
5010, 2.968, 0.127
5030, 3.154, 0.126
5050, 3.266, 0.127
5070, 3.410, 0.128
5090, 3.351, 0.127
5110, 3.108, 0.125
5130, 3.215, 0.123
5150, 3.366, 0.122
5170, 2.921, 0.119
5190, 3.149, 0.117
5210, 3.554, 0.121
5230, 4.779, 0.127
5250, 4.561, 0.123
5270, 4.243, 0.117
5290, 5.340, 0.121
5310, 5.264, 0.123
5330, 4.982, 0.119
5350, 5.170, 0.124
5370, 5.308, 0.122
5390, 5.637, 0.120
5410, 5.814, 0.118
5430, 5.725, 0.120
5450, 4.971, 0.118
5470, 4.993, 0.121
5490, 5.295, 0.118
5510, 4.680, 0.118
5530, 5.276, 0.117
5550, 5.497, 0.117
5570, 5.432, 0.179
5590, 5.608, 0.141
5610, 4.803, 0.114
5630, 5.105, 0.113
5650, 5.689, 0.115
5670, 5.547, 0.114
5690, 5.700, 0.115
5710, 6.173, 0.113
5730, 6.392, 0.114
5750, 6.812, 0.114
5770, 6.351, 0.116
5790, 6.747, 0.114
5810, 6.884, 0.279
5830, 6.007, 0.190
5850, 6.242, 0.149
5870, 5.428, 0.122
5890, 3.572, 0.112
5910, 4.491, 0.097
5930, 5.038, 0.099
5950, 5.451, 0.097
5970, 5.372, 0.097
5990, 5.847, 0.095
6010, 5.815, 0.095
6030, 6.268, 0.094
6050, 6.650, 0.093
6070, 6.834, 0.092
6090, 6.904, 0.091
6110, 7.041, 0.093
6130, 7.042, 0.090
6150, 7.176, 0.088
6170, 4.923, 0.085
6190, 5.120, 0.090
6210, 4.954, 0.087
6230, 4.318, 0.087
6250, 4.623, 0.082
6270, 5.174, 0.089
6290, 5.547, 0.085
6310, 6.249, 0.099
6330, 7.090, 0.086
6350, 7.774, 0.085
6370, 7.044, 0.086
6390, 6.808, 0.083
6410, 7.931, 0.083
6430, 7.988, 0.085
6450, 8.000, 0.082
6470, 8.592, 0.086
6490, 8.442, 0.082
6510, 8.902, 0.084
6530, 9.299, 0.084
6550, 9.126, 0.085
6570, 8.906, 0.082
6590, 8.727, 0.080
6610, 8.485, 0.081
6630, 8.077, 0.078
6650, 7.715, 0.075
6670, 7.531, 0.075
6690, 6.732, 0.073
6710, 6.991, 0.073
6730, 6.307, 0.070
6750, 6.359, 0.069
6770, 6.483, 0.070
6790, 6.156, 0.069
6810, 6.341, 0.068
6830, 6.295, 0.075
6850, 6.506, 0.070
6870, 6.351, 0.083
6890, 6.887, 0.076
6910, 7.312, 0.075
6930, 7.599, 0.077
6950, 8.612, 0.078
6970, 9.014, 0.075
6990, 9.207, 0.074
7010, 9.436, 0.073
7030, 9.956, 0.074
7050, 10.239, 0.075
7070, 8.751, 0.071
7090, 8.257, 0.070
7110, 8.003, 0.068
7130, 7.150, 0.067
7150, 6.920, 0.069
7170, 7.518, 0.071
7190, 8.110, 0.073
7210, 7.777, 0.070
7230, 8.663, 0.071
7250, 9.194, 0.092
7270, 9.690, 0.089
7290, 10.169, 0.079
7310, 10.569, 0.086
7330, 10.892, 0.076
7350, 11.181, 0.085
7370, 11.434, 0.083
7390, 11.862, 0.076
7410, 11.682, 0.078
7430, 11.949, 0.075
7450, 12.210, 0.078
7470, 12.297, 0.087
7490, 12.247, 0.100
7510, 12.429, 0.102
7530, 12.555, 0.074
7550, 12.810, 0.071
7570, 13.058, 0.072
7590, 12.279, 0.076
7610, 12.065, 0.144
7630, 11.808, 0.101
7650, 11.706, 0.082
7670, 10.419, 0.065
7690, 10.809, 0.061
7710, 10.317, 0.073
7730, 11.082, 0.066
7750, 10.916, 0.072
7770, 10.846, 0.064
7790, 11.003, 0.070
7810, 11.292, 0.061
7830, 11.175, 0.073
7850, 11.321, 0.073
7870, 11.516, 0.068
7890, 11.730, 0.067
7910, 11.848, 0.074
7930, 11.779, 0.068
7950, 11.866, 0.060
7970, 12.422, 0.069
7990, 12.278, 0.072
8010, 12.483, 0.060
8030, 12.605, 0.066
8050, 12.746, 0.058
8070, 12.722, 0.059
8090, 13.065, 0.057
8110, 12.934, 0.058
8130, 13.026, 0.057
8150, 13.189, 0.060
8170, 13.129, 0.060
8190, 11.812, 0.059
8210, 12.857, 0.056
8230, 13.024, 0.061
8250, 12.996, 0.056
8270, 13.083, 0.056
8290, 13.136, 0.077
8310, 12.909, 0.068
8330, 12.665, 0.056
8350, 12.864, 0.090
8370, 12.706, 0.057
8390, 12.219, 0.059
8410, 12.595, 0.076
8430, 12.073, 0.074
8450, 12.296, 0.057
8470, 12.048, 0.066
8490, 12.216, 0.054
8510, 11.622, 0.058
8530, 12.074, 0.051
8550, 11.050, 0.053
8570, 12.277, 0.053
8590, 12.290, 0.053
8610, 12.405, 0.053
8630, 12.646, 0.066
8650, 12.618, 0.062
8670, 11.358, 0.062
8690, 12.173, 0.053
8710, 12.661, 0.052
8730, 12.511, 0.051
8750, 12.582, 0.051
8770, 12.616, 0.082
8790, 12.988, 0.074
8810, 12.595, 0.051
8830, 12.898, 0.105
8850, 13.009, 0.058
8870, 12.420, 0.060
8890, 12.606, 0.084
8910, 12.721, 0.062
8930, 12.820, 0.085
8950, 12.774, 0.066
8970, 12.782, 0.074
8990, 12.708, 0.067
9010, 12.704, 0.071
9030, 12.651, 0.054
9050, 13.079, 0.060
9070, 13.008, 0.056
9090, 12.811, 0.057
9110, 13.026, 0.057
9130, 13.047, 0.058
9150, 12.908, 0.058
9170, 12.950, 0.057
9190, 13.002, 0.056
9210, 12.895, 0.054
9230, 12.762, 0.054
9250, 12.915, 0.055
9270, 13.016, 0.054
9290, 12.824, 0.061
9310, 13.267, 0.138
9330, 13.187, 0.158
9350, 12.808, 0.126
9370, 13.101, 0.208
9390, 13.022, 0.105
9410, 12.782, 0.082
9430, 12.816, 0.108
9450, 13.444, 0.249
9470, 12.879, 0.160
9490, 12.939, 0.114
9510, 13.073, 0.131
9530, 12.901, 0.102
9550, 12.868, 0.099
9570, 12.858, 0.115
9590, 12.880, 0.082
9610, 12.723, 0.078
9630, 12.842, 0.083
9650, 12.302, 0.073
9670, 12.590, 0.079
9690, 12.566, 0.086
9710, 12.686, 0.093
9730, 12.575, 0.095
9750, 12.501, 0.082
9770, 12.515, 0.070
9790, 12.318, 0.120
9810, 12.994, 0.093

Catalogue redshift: 0.000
